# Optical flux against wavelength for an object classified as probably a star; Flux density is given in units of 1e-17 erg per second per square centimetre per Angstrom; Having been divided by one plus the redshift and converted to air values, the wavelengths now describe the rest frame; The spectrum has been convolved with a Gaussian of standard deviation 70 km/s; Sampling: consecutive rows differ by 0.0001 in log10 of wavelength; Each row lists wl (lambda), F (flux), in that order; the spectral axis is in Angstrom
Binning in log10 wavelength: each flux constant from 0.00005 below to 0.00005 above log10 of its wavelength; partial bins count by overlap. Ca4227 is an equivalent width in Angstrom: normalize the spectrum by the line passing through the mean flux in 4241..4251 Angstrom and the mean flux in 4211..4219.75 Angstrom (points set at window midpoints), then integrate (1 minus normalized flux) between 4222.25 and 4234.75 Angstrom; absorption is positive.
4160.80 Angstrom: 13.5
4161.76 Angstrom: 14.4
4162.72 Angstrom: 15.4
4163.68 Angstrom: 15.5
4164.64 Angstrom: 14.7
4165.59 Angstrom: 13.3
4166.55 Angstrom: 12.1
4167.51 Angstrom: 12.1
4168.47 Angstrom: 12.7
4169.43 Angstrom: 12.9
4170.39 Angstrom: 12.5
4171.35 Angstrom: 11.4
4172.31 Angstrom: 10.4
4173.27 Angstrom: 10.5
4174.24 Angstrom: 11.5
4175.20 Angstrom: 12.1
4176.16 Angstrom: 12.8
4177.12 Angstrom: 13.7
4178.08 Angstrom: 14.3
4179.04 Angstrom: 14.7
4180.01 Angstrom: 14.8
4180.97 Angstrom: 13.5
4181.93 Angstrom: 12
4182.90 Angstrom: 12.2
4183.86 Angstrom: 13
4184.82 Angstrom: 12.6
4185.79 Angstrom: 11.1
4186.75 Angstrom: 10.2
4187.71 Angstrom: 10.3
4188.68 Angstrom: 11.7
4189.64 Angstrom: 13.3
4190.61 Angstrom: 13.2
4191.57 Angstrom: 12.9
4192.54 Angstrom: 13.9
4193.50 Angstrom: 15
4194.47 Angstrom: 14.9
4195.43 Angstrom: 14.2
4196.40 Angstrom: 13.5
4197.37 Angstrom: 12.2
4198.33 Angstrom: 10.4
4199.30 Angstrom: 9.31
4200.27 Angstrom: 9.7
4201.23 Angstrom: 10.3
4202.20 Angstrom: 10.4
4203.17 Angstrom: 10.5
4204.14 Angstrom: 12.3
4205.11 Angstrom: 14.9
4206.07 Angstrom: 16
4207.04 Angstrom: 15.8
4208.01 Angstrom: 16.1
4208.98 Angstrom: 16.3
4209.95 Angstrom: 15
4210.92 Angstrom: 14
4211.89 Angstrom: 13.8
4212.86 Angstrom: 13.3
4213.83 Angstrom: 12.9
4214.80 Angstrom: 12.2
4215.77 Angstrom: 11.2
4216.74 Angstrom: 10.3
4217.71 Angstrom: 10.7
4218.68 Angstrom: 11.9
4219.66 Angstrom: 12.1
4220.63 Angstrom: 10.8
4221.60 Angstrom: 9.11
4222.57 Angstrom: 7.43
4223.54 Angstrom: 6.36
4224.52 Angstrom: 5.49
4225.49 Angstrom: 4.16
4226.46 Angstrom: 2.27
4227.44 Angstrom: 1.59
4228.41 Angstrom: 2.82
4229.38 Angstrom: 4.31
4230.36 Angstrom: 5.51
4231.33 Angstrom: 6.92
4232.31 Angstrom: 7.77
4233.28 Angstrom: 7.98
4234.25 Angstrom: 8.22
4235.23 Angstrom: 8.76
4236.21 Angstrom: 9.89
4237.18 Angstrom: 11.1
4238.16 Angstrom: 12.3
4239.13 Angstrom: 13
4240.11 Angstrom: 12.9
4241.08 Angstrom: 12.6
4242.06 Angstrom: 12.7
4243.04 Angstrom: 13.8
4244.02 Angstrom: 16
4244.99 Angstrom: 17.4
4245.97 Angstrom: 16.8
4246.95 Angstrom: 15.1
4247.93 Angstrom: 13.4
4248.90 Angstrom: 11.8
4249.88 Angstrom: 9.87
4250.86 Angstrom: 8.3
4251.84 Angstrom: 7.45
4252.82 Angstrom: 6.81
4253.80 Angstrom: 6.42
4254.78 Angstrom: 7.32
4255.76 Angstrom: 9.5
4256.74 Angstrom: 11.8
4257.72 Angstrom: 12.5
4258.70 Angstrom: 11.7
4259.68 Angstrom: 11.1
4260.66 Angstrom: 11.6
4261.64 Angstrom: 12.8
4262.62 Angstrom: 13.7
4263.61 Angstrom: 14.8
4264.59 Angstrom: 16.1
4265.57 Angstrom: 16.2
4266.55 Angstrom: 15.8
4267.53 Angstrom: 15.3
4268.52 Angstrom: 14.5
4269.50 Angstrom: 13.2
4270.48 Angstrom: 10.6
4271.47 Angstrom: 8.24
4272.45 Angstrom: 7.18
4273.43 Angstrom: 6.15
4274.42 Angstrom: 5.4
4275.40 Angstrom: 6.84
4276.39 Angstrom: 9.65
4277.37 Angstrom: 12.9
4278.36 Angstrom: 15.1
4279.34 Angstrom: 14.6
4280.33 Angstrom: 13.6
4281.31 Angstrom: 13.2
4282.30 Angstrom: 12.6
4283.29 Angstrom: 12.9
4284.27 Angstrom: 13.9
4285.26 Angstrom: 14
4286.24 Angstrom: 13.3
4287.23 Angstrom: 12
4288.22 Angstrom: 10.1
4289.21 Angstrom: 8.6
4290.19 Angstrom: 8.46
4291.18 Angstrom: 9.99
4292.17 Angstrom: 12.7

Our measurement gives 7.2 Angstrom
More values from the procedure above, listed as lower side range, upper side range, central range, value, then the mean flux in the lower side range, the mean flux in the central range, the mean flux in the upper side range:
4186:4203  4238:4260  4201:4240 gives 5.7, 12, 10.2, 11.8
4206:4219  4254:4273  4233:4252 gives 0.9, 13.5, 12.1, 12.2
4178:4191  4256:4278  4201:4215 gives -1.5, 12.6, 13.7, 11.7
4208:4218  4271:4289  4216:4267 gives 7.9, 13.2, 10.3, 11.2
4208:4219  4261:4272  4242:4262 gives 2.8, 13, 11.6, 13.7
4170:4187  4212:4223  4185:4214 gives -2.9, 12.4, 12.9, 11.2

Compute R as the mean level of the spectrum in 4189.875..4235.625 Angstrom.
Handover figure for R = 10.6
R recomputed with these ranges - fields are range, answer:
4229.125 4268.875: 11.5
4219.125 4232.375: 6.15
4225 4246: 9.34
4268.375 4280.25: 10.4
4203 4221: 13.2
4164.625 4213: 12.8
